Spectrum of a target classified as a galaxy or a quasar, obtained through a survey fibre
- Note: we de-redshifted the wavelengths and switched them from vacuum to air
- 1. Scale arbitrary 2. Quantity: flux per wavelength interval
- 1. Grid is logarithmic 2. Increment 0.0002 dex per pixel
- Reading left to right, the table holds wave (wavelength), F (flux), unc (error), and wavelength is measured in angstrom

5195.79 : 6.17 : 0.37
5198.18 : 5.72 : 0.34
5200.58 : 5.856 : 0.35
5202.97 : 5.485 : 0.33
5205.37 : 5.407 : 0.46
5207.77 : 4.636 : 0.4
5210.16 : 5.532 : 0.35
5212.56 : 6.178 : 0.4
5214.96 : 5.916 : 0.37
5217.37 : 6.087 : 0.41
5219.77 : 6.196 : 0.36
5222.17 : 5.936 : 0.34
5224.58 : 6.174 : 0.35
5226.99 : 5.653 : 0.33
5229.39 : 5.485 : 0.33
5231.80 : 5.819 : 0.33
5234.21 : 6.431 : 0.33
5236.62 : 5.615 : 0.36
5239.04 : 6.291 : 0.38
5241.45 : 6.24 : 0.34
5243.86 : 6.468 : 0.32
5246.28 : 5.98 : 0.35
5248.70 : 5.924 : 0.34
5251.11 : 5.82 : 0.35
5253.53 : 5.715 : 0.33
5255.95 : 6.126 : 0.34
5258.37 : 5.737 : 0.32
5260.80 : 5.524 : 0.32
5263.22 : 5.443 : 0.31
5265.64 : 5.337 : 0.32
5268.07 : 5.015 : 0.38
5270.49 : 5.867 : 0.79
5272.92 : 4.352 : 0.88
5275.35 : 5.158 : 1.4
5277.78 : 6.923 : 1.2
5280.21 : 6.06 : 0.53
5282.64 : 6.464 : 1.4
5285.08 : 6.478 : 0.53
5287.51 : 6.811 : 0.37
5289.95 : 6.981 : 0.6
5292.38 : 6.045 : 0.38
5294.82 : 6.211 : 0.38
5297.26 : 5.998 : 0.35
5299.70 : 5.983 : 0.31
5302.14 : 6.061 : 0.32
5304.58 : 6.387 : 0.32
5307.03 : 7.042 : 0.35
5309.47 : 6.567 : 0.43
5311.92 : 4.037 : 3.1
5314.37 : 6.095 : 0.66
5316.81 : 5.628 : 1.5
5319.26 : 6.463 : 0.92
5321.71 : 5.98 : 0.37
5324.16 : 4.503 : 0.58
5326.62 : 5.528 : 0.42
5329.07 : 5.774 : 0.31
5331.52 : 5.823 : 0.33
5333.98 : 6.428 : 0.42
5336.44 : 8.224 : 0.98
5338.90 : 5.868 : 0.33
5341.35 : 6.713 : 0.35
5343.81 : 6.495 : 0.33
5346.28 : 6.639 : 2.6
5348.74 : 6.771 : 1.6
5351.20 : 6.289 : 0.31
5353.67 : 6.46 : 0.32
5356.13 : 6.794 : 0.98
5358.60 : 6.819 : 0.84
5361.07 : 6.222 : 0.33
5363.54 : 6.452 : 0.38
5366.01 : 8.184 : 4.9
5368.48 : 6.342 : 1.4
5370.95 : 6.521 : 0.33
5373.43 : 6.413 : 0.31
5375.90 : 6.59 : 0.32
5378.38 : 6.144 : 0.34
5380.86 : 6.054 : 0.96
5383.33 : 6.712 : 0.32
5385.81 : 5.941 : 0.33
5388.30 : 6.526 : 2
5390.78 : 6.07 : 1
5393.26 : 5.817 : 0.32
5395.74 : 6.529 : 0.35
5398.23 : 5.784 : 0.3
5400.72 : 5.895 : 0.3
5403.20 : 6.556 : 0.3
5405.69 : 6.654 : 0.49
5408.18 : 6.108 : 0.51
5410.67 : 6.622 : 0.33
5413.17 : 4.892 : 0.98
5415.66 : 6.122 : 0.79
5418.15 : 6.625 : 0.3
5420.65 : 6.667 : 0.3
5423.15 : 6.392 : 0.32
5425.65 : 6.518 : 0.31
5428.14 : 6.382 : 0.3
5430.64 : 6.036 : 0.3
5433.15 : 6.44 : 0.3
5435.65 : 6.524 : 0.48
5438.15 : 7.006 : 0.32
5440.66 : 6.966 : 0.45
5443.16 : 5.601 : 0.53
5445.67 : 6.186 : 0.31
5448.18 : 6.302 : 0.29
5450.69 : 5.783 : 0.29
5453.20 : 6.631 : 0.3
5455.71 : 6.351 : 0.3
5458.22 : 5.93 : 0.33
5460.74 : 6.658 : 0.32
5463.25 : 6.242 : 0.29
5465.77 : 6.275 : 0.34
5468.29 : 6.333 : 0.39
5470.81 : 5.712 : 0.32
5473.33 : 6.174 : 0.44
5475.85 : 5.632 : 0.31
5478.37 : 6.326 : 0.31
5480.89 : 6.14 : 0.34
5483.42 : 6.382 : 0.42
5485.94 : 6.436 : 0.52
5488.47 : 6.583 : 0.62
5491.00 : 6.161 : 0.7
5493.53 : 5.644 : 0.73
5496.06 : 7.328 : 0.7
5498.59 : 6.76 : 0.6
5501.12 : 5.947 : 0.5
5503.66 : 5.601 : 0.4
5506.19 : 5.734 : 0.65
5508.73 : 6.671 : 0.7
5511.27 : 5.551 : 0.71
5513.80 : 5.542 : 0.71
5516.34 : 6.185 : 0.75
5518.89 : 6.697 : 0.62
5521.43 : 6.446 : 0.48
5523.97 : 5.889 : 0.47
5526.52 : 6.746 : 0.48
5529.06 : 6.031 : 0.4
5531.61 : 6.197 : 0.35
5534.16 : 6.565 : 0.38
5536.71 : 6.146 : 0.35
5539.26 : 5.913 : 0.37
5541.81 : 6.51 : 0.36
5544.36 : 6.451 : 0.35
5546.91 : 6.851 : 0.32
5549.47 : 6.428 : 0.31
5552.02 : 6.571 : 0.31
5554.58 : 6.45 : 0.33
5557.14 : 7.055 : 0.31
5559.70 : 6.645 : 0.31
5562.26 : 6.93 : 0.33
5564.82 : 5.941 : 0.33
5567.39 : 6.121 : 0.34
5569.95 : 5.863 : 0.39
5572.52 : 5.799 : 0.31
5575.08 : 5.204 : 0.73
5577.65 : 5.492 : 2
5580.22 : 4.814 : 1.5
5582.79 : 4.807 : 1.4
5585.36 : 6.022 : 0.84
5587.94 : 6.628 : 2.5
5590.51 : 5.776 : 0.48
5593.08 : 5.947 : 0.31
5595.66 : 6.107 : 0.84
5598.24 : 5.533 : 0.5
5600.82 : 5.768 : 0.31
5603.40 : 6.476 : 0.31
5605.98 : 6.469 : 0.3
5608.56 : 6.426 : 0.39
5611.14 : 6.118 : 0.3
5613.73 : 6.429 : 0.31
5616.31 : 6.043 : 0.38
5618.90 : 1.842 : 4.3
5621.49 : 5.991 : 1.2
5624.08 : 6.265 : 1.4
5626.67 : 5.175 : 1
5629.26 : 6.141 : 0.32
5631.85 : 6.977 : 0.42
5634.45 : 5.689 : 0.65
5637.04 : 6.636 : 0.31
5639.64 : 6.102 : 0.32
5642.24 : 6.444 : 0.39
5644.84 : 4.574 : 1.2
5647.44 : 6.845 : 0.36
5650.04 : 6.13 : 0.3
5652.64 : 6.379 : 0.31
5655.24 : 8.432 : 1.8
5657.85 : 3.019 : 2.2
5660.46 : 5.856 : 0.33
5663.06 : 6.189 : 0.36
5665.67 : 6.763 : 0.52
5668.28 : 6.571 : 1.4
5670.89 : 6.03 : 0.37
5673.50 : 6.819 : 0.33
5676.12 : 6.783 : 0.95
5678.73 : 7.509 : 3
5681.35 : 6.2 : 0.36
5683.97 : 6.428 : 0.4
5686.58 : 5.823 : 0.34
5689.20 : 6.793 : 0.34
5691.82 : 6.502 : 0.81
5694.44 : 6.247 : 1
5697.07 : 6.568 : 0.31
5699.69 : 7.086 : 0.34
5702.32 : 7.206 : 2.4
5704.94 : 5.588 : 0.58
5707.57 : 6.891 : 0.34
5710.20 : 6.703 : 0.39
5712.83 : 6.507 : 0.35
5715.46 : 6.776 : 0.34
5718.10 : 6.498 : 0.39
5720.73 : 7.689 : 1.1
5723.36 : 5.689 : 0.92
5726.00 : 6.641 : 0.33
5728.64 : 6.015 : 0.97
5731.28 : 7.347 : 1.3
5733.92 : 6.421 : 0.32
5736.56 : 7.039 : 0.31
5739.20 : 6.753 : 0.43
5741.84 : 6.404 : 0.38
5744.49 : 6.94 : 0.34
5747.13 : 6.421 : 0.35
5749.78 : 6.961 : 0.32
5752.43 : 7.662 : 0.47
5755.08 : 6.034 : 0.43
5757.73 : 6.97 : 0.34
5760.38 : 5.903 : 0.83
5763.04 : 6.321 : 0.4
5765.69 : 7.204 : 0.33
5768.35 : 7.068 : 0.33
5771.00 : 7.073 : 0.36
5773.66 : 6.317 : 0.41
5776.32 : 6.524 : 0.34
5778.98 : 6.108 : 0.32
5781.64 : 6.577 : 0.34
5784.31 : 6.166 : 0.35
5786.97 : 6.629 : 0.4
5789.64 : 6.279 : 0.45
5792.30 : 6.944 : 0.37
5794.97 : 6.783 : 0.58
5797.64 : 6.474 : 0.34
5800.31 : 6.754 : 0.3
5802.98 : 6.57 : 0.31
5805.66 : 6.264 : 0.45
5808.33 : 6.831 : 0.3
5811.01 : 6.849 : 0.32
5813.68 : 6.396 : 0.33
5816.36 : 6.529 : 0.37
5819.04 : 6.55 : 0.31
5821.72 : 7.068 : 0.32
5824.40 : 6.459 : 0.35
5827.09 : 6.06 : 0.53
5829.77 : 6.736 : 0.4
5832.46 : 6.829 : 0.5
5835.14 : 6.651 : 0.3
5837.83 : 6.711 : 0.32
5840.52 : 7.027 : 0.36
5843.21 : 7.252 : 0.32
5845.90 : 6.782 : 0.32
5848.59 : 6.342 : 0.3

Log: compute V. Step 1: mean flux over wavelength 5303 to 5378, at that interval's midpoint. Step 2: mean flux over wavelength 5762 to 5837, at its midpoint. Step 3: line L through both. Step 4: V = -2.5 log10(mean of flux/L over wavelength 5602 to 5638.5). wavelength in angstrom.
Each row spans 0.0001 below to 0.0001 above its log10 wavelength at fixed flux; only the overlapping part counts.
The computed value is 0.104 mag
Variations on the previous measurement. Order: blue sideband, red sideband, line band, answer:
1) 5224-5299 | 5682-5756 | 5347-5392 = -0.07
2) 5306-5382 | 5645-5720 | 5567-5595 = 0.13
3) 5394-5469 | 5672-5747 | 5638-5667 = 0.08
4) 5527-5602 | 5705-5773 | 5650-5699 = 0.01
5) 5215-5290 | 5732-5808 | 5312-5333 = 0.07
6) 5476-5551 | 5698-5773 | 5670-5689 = 0.01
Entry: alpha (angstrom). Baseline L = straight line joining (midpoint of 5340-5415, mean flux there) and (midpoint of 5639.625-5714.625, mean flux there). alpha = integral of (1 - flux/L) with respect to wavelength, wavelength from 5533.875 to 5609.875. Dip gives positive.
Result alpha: 3.25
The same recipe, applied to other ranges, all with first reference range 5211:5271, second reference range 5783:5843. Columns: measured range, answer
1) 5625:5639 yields 0.6 angstrom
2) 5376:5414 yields -0.6 angstrom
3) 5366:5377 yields -1.1 angstrom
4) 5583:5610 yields 1.2 angstrom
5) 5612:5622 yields 2.1 angstrom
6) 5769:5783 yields 0.1 angstrom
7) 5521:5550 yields -0.4 angstrom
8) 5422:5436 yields -0.6 angstrom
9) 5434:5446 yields -0.7 angstrom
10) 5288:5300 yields -0.7 angstrom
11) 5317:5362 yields -2.2 angstrom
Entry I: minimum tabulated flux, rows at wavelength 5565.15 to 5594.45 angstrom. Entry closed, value 4.807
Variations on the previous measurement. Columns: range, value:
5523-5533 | 5.889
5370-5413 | 5.784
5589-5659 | 1.842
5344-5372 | 6.222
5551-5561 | 6.45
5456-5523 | 5.542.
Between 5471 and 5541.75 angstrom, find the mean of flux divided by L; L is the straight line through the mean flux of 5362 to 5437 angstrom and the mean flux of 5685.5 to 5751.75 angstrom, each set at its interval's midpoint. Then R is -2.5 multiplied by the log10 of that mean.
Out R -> 0.04 mag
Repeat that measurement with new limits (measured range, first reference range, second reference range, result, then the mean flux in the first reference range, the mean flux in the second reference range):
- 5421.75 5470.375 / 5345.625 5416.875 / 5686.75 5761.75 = 0.015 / 6.37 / 6.64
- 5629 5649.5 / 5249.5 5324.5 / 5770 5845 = 0.038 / 5.91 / 6.62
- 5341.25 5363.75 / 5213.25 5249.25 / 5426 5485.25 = -0.070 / 6.02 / 6.27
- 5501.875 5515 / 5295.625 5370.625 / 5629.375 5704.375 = 0.090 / 6.29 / 6.37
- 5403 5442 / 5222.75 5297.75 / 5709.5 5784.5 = -0.039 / 5.94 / 6.65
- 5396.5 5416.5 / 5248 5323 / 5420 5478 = 0.020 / 5.94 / 6.29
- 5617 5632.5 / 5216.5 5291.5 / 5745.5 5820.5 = 0.195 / 5.94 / 6.61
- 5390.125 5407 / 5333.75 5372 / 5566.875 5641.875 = 0.061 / 6.71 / 5.82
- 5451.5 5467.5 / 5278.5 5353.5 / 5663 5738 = 0.005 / 6.22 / 6.6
